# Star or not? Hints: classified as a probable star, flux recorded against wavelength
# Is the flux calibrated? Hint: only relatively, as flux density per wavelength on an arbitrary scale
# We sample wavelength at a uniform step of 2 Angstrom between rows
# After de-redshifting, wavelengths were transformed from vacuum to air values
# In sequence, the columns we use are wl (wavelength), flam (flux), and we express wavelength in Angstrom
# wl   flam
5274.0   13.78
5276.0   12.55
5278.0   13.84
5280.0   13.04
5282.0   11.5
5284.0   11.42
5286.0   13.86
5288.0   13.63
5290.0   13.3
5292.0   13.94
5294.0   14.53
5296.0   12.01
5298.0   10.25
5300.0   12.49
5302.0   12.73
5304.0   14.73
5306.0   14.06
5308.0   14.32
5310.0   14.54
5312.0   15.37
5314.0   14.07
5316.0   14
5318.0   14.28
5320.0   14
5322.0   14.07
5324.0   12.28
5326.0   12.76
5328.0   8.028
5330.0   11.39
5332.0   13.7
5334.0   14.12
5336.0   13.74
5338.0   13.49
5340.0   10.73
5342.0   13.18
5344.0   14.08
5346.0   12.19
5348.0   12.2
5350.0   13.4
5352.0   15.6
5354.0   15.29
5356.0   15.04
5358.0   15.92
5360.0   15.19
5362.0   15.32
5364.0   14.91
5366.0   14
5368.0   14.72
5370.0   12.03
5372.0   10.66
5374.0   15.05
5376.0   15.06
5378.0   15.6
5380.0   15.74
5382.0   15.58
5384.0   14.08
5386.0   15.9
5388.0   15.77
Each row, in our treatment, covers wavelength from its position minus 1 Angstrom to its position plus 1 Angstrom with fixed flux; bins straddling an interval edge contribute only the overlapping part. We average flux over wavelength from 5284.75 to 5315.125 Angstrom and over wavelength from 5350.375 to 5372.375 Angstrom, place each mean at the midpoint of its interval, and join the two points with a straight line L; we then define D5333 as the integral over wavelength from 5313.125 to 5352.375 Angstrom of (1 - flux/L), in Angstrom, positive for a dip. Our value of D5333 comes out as 2.91 Angstrom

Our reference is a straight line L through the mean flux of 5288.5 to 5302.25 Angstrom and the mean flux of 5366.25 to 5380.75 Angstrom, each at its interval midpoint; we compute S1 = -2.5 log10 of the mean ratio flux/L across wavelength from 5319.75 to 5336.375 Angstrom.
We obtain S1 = 0.063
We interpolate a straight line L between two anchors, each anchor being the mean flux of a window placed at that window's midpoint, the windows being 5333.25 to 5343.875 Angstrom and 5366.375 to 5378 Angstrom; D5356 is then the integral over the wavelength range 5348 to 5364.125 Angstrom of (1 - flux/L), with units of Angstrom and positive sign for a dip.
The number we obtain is -1.8 Angstrom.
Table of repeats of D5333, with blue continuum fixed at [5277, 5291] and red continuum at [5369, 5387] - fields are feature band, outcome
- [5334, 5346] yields 0.7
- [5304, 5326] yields -1.1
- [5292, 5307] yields 0.2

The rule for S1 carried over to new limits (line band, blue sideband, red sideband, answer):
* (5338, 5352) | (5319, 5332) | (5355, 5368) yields 0.07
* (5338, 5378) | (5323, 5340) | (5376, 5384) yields 0.00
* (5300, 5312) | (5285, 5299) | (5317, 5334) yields -0.09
